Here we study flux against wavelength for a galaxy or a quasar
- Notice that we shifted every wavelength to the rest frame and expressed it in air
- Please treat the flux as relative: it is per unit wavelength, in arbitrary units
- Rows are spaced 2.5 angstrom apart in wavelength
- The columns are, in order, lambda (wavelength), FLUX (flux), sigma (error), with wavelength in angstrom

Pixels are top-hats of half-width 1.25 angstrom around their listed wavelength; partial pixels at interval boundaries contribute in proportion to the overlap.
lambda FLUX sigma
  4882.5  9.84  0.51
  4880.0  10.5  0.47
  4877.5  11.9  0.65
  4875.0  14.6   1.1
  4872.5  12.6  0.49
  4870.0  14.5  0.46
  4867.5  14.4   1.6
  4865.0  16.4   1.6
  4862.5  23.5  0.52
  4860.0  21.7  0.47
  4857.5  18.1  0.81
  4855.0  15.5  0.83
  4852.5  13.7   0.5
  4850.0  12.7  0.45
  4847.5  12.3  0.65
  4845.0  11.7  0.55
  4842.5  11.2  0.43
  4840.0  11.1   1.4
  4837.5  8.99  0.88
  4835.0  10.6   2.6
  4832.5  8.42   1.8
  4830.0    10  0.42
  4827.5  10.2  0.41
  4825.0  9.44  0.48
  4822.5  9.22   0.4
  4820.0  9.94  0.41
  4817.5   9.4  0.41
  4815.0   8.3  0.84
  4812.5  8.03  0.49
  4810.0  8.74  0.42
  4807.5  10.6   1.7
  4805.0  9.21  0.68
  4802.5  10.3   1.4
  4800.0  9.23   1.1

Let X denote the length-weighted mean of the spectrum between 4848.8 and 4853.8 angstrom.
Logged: 13.2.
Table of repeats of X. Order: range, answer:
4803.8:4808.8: 9.9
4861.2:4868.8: 18.1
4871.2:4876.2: 13.6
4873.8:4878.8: 13.2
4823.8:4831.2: 9.88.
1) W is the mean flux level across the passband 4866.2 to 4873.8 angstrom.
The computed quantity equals 13.9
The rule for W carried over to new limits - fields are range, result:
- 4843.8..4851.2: 12.2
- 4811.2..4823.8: 8.98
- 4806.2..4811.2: 9.67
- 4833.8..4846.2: 10.7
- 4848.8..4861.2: 16.3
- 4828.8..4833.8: 9.22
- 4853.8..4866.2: 19.1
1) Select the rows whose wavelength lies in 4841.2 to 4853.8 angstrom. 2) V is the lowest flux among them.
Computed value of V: 11.2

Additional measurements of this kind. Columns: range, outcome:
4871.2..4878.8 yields 11.9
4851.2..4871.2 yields 13.7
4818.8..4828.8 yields 9.22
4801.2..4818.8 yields 8.03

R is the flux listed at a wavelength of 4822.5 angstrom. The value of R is 9.22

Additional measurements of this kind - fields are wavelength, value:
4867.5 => 14.4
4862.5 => 23.5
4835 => 10.6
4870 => 14.5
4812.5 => 8.03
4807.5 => 10.6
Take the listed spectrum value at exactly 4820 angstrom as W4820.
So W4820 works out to 9.94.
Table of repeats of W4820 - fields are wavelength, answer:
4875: 14.6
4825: 9.44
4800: 9.23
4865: 16.4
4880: 10.5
